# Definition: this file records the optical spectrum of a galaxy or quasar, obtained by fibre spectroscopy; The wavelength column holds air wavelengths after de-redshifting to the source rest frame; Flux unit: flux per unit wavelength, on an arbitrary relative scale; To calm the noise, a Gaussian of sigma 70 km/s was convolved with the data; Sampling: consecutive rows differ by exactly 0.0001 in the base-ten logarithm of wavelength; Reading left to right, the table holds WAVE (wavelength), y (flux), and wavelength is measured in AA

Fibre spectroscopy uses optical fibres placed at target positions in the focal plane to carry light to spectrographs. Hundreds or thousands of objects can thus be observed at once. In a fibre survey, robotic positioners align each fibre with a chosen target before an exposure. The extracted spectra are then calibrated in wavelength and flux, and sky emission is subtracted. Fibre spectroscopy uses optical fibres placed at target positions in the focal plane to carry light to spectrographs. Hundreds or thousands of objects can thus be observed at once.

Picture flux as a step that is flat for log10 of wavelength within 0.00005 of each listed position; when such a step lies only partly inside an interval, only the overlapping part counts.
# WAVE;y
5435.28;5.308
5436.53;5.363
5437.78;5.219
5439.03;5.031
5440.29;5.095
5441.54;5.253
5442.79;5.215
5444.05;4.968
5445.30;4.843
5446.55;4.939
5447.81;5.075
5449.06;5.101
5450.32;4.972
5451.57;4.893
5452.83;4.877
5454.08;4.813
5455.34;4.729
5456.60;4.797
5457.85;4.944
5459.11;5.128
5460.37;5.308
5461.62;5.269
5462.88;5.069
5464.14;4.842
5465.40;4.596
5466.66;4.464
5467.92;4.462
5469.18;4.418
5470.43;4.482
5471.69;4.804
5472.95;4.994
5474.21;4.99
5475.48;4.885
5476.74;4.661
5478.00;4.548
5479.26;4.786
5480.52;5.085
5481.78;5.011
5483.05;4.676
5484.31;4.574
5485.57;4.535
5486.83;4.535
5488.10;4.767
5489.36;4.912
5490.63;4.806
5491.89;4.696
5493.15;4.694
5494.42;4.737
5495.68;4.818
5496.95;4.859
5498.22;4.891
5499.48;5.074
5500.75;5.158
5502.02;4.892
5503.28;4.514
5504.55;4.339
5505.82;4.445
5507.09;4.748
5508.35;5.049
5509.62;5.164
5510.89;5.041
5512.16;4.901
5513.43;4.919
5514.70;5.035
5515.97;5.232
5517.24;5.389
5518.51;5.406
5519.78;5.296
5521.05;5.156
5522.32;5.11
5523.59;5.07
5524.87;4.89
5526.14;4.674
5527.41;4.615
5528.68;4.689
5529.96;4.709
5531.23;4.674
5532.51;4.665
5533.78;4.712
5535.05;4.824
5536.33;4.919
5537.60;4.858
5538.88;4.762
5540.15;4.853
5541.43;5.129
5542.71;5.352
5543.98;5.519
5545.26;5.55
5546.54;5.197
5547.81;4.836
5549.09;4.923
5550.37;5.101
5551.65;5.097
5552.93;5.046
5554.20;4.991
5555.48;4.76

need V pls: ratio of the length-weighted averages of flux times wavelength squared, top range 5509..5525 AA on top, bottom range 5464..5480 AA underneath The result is 1.11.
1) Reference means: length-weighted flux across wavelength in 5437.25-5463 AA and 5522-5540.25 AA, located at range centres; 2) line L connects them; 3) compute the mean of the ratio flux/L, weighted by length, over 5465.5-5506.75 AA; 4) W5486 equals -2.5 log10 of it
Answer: 0.04 mag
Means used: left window 5.02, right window 4.79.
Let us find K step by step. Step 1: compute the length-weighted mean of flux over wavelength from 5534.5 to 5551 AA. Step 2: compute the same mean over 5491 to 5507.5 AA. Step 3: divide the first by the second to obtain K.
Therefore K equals 1.06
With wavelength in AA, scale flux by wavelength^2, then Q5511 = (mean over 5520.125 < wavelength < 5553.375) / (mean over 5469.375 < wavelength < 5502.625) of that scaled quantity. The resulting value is 1.05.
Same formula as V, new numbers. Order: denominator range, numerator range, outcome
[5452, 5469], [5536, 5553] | 1.08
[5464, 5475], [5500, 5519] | 1.08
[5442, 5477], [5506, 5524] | 1.07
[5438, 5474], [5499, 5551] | 1.04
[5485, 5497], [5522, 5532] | 1.03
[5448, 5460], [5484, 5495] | 0.97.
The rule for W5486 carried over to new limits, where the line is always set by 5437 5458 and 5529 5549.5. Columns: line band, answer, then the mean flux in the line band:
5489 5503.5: 0.03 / 4.85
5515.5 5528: -0.03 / 5.08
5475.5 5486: 0.05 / 4.75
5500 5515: 0.03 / 4.85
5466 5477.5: 0.07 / 4.68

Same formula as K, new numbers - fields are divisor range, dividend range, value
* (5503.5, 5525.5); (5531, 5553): 1.00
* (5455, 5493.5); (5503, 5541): 1.02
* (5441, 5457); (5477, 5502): 0.97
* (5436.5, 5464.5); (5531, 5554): 1.00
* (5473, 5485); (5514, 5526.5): 1.07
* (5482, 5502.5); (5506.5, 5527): 1.06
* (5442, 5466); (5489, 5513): 0.97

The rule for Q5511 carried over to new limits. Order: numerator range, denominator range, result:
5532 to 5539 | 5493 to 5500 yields 1.00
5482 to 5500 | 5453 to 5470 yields 1.00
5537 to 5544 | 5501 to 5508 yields 1.10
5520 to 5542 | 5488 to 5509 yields 1.02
